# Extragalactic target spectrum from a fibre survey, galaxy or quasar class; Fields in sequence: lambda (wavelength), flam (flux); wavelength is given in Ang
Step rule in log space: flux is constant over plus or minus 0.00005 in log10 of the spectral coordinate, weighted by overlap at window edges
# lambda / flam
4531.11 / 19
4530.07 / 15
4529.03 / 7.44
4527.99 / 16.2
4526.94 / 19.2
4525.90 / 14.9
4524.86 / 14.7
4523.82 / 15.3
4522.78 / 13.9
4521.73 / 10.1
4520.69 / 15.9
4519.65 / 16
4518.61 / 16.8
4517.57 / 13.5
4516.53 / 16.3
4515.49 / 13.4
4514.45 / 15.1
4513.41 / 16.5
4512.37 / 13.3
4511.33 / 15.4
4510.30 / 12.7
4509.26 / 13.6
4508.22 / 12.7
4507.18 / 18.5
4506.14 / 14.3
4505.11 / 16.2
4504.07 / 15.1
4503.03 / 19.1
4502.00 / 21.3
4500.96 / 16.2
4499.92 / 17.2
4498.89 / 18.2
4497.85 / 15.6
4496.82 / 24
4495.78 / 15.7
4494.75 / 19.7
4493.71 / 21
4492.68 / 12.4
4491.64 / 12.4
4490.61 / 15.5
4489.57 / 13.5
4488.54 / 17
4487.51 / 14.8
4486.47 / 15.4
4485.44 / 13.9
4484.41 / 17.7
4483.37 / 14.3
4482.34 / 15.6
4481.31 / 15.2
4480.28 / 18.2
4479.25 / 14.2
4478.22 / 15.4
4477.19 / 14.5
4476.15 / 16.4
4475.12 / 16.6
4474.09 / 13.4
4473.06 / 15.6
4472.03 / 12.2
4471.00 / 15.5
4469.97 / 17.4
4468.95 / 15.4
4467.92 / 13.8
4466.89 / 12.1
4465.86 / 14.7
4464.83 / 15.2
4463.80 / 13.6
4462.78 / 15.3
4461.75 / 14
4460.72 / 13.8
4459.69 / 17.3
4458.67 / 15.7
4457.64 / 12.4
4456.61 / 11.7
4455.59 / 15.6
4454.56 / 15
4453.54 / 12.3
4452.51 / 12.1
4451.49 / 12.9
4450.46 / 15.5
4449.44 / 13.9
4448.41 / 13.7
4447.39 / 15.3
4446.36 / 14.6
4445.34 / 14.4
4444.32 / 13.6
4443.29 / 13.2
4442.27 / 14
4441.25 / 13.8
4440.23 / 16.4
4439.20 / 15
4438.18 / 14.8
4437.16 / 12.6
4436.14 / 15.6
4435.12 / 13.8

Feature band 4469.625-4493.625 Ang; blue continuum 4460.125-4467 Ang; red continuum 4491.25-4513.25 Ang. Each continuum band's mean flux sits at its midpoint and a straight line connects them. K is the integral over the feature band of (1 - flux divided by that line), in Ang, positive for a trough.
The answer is 0.1 Ang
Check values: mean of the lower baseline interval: 14.2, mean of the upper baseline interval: 16.4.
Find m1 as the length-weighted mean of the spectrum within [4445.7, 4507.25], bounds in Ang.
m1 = 15.4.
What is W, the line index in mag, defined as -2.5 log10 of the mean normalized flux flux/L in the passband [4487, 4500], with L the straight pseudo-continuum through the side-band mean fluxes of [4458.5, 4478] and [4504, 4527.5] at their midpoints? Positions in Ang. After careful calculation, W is -0.12 mag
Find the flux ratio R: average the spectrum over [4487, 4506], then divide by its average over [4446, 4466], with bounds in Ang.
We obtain 1.19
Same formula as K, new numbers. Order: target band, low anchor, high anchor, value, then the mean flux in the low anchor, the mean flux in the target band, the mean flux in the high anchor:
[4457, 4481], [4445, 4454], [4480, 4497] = 0.1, 13.8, 14.9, 16.1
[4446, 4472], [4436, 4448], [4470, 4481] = 1.0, 14.4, 14.3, 15.3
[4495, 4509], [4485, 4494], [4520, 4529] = -2.2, 15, 17.2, 14.6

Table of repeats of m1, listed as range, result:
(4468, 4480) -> 15.2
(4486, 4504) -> 17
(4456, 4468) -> 14.2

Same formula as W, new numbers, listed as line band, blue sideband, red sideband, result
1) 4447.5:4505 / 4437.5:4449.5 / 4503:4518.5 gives -0.05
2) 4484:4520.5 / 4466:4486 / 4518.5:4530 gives -0.08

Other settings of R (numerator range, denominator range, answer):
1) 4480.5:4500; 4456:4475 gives 1.13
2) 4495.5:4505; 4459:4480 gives 1.21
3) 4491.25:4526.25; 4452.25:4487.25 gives 1.07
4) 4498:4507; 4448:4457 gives 1.26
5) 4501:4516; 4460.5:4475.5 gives 1.07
